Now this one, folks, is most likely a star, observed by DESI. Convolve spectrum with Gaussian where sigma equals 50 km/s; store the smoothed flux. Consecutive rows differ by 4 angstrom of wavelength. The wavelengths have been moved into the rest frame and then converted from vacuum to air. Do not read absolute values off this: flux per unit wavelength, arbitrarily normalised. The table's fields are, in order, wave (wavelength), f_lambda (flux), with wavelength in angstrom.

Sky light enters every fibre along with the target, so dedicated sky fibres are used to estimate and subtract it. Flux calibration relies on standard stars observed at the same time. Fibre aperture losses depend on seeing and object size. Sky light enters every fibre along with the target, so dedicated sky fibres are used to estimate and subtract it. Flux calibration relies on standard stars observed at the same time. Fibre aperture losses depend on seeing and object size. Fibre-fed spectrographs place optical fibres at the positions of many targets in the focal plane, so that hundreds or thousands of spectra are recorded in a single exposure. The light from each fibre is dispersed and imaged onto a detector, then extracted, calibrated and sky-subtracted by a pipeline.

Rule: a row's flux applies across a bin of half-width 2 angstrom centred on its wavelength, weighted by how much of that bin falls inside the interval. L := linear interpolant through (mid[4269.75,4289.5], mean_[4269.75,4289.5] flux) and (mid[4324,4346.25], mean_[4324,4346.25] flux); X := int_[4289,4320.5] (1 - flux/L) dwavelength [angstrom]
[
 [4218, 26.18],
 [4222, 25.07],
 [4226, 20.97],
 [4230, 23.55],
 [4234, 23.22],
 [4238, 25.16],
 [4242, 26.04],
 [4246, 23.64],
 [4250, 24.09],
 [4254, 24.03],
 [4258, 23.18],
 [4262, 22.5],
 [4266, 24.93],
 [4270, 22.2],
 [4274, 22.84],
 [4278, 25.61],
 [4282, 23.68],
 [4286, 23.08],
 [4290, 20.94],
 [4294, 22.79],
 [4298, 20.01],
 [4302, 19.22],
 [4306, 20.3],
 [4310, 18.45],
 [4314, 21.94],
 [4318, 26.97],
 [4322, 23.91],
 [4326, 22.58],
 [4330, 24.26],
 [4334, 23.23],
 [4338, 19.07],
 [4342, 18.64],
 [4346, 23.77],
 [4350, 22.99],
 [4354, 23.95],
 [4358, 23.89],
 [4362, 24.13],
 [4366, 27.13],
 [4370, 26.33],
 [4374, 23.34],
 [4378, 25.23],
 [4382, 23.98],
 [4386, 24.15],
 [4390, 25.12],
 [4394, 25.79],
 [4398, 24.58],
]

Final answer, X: 1.8 angstrom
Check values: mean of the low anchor 23.4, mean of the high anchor 21.8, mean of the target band 21.4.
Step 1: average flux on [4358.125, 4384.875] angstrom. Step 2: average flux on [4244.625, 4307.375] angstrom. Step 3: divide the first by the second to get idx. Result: 1.10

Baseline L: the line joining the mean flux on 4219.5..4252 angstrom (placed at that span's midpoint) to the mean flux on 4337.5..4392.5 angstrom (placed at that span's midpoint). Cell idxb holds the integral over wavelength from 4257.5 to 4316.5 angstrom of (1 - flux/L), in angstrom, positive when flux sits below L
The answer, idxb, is 4.5 angstrom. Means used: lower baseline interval 24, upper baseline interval 23.8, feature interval 22.1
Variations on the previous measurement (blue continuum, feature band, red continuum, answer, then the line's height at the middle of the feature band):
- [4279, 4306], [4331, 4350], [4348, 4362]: 1.4 angstrom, 23.2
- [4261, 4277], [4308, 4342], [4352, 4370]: 2.8 angstrom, 24.3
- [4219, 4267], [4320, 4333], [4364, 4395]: 0.6 angstrom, 24.6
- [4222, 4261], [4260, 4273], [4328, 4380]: 0.3 angstrom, 23.7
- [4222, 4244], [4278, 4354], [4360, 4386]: 7.4 angstrom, 24.5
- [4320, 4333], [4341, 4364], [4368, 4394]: 1.0 angstrom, 24.1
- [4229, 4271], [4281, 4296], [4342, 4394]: 0.9 angstrom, 24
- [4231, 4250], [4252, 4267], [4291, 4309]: -0.3 angstrom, 23.2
